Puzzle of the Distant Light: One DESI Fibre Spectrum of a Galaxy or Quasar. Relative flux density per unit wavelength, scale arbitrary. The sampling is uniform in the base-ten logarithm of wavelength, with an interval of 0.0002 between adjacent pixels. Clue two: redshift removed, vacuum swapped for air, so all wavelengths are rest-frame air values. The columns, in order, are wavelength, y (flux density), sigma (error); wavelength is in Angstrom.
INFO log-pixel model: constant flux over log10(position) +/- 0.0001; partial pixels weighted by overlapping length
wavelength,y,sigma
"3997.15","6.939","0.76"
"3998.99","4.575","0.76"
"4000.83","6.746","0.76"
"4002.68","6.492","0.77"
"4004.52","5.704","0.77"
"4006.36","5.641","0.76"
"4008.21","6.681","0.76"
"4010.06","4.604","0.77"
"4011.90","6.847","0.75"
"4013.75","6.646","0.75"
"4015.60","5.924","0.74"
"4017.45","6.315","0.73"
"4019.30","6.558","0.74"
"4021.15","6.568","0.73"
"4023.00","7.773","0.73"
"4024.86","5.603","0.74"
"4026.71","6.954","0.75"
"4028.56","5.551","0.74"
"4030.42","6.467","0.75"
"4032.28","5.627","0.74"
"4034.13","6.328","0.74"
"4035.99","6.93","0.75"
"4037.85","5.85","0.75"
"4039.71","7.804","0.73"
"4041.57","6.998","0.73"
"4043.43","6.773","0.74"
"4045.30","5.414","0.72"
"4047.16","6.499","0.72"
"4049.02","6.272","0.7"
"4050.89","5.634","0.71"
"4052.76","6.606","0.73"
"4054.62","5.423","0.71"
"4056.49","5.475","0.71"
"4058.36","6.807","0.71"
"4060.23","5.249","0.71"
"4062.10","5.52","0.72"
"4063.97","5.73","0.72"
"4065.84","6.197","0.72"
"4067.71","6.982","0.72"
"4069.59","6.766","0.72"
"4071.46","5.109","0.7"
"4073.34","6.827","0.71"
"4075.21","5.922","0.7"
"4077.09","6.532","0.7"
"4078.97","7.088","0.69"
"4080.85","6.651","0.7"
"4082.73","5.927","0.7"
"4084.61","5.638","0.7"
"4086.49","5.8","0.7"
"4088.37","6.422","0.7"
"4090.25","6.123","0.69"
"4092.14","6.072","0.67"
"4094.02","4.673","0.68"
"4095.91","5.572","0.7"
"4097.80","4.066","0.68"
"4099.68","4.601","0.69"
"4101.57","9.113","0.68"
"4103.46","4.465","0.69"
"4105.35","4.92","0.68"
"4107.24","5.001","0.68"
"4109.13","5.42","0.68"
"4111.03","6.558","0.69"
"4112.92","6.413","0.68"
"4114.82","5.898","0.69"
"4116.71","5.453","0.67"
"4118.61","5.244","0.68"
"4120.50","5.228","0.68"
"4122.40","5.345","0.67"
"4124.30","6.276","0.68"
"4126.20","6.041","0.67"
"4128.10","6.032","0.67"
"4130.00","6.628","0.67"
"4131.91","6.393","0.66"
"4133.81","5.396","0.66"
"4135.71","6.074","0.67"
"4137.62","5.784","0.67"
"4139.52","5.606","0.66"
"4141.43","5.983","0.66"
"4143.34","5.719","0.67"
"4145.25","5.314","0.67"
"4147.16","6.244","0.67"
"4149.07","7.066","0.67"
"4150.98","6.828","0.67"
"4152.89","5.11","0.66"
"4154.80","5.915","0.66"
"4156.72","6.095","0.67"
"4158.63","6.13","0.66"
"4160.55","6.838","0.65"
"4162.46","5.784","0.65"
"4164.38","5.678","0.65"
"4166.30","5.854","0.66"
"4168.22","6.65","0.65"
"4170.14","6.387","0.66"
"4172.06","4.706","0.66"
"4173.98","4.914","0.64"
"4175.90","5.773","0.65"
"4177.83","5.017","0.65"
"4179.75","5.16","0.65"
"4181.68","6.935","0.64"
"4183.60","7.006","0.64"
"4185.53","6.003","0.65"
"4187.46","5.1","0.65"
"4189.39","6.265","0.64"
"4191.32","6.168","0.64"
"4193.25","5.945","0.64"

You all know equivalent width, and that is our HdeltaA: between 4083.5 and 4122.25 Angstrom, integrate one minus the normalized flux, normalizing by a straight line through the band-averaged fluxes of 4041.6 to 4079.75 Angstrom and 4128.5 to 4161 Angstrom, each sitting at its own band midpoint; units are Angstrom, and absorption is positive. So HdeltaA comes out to 3.0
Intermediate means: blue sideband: 6.16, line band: 5.63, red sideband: 6.05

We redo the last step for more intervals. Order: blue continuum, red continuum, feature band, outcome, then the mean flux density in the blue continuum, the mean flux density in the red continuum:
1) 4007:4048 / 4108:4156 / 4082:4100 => 1.74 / 6.39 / 5.92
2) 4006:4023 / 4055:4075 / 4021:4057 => -0.89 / 6.3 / 6.04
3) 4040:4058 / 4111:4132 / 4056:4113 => 1.35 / 6.2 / 5.91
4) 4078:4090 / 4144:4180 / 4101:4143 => 1.55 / 6.25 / 5.88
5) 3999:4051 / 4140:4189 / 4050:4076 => 0.78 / 6.31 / 5.93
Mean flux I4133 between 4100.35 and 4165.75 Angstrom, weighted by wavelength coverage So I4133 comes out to 5.93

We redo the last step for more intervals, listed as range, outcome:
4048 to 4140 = 5.9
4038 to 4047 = 6.65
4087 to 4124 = 5.62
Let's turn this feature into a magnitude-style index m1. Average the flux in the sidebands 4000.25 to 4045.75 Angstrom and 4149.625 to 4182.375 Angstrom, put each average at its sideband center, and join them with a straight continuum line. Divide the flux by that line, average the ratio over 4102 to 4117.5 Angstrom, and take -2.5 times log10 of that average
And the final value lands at 0.080 mag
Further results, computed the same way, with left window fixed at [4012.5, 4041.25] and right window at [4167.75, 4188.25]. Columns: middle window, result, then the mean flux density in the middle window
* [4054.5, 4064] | 0.11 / 5.72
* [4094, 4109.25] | 0.15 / 5.35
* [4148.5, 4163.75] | -0.06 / 6.19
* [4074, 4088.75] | -0.01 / 6.25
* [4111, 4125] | 0.06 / 5.75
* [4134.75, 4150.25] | -0.01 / 5.99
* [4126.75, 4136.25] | -0.02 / 6.1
